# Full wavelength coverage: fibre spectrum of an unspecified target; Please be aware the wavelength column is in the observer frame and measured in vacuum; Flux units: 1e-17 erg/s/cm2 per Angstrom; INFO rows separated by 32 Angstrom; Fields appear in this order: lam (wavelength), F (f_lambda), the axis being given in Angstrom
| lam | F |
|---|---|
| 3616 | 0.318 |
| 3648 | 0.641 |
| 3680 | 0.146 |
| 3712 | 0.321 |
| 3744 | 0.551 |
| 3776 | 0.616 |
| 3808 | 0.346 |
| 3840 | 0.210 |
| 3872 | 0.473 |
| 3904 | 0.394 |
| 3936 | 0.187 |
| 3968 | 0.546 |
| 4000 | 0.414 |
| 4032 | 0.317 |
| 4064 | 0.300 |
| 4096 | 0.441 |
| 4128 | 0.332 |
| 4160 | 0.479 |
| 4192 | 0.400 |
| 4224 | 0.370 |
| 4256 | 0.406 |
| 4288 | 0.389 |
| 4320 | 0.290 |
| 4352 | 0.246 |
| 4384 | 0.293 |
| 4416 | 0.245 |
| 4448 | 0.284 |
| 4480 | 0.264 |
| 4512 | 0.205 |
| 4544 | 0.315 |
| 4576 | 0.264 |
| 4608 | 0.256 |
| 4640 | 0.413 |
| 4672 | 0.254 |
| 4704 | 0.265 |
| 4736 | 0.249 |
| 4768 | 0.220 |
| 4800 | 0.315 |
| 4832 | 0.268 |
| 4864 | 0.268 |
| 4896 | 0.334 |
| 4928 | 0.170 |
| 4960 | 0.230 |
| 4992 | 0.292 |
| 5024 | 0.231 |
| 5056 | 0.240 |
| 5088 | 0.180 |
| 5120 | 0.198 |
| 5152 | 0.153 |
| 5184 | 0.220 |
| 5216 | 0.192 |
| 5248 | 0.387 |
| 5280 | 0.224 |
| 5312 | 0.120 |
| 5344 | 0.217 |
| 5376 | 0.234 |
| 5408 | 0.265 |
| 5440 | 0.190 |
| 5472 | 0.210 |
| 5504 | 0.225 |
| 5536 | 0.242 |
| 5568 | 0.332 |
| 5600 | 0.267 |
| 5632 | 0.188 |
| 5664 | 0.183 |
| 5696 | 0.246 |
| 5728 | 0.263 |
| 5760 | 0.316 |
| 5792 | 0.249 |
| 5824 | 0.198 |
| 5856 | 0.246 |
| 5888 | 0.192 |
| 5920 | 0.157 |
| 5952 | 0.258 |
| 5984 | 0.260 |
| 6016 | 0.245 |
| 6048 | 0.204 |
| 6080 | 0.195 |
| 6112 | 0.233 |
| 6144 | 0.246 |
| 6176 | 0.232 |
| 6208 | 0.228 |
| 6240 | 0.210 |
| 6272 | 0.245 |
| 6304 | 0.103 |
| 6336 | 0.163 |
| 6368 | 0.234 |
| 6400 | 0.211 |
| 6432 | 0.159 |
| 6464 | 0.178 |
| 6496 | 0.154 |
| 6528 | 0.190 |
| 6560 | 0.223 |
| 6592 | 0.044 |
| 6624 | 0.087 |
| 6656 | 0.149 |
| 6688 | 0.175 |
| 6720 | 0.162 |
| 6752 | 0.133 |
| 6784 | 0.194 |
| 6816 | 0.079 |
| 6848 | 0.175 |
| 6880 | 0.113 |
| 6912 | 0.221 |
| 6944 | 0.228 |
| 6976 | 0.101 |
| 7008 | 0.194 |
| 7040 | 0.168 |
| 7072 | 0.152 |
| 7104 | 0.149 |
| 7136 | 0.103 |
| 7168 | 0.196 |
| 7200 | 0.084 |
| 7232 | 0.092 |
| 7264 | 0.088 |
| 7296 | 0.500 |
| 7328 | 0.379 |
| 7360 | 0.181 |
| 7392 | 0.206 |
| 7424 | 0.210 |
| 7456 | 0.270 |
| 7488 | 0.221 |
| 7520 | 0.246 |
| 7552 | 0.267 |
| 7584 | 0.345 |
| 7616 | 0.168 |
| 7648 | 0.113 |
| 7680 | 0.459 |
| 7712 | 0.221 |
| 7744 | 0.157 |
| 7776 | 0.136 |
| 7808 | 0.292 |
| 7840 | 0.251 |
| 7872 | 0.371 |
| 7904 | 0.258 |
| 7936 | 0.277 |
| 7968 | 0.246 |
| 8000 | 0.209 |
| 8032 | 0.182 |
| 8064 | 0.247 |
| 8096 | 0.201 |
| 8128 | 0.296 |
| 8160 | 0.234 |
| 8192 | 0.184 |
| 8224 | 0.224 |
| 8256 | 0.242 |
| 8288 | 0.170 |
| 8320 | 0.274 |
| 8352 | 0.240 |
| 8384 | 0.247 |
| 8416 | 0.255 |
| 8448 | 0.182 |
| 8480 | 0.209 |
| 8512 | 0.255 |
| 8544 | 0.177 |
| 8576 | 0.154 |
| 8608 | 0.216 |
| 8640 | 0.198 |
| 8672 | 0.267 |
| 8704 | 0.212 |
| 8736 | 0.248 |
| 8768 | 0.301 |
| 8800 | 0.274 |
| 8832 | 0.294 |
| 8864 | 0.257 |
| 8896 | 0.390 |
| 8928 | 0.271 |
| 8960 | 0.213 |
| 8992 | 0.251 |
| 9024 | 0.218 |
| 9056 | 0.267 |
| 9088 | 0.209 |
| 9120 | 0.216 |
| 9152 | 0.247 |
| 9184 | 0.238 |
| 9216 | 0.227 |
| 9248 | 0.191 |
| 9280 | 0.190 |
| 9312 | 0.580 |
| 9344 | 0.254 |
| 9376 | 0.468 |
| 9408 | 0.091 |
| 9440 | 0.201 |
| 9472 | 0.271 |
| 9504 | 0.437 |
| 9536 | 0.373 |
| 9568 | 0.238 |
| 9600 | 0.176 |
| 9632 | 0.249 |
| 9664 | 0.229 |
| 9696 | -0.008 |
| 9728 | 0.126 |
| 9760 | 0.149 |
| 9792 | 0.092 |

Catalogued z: 0.96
